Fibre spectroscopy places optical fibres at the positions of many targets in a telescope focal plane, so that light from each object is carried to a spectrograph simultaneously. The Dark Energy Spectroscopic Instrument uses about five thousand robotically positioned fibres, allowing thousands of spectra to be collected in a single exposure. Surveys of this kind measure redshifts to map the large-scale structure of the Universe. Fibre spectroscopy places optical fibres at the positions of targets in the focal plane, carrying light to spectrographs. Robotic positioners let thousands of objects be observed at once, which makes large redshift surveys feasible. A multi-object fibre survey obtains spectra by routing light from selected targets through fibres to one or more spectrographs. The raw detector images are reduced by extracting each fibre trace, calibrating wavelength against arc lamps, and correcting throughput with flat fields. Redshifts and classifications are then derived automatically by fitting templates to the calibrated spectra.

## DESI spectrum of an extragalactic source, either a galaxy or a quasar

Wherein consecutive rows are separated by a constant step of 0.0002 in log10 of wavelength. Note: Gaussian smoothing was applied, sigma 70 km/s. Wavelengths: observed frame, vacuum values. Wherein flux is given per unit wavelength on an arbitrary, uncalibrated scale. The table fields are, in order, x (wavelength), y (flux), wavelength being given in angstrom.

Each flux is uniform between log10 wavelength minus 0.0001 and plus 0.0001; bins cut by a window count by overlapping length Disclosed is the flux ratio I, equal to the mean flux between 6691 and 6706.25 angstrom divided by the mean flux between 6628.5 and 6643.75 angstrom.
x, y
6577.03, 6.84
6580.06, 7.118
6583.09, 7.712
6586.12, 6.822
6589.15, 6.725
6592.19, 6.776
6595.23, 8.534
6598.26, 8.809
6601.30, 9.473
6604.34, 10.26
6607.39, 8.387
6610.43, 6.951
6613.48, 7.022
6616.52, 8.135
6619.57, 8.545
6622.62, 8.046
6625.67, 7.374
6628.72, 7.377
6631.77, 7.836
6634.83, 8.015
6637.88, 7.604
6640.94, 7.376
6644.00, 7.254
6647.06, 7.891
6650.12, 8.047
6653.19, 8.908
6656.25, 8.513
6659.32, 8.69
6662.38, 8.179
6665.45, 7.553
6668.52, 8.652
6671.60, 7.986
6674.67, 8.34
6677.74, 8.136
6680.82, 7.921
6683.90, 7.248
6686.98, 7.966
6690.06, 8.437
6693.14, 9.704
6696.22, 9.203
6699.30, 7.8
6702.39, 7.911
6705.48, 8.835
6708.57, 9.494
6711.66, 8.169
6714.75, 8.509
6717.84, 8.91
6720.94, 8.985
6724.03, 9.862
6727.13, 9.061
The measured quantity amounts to 1.14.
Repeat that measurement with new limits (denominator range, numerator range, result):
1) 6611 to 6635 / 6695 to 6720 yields 1.11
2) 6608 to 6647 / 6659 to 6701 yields 1.08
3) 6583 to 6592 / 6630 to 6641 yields 1.12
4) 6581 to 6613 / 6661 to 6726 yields 1.06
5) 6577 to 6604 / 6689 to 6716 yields 1.11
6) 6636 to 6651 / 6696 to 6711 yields 1.12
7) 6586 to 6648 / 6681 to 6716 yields 1.07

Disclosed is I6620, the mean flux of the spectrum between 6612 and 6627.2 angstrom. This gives 7.83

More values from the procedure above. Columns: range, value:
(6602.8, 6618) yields 8.15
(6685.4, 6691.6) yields 8.2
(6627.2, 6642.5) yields 7.64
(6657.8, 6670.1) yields 8.27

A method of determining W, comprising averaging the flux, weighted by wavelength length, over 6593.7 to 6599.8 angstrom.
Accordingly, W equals 8.68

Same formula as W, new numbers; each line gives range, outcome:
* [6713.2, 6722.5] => 8.81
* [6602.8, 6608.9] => 9.31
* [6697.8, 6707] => 8.18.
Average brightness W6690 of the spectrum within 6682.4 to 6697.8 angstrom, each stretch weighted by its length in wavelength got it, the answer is 8.52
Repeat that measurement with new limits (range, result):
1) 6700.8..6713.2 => 8.59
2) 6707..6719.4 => 8.77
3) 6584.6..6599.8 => 7.54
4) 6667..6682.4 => 8.2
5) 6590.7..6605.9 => 8.77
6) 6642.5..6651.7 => 7.73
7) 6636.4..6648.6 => 7.53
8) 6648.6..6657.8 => 8.48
